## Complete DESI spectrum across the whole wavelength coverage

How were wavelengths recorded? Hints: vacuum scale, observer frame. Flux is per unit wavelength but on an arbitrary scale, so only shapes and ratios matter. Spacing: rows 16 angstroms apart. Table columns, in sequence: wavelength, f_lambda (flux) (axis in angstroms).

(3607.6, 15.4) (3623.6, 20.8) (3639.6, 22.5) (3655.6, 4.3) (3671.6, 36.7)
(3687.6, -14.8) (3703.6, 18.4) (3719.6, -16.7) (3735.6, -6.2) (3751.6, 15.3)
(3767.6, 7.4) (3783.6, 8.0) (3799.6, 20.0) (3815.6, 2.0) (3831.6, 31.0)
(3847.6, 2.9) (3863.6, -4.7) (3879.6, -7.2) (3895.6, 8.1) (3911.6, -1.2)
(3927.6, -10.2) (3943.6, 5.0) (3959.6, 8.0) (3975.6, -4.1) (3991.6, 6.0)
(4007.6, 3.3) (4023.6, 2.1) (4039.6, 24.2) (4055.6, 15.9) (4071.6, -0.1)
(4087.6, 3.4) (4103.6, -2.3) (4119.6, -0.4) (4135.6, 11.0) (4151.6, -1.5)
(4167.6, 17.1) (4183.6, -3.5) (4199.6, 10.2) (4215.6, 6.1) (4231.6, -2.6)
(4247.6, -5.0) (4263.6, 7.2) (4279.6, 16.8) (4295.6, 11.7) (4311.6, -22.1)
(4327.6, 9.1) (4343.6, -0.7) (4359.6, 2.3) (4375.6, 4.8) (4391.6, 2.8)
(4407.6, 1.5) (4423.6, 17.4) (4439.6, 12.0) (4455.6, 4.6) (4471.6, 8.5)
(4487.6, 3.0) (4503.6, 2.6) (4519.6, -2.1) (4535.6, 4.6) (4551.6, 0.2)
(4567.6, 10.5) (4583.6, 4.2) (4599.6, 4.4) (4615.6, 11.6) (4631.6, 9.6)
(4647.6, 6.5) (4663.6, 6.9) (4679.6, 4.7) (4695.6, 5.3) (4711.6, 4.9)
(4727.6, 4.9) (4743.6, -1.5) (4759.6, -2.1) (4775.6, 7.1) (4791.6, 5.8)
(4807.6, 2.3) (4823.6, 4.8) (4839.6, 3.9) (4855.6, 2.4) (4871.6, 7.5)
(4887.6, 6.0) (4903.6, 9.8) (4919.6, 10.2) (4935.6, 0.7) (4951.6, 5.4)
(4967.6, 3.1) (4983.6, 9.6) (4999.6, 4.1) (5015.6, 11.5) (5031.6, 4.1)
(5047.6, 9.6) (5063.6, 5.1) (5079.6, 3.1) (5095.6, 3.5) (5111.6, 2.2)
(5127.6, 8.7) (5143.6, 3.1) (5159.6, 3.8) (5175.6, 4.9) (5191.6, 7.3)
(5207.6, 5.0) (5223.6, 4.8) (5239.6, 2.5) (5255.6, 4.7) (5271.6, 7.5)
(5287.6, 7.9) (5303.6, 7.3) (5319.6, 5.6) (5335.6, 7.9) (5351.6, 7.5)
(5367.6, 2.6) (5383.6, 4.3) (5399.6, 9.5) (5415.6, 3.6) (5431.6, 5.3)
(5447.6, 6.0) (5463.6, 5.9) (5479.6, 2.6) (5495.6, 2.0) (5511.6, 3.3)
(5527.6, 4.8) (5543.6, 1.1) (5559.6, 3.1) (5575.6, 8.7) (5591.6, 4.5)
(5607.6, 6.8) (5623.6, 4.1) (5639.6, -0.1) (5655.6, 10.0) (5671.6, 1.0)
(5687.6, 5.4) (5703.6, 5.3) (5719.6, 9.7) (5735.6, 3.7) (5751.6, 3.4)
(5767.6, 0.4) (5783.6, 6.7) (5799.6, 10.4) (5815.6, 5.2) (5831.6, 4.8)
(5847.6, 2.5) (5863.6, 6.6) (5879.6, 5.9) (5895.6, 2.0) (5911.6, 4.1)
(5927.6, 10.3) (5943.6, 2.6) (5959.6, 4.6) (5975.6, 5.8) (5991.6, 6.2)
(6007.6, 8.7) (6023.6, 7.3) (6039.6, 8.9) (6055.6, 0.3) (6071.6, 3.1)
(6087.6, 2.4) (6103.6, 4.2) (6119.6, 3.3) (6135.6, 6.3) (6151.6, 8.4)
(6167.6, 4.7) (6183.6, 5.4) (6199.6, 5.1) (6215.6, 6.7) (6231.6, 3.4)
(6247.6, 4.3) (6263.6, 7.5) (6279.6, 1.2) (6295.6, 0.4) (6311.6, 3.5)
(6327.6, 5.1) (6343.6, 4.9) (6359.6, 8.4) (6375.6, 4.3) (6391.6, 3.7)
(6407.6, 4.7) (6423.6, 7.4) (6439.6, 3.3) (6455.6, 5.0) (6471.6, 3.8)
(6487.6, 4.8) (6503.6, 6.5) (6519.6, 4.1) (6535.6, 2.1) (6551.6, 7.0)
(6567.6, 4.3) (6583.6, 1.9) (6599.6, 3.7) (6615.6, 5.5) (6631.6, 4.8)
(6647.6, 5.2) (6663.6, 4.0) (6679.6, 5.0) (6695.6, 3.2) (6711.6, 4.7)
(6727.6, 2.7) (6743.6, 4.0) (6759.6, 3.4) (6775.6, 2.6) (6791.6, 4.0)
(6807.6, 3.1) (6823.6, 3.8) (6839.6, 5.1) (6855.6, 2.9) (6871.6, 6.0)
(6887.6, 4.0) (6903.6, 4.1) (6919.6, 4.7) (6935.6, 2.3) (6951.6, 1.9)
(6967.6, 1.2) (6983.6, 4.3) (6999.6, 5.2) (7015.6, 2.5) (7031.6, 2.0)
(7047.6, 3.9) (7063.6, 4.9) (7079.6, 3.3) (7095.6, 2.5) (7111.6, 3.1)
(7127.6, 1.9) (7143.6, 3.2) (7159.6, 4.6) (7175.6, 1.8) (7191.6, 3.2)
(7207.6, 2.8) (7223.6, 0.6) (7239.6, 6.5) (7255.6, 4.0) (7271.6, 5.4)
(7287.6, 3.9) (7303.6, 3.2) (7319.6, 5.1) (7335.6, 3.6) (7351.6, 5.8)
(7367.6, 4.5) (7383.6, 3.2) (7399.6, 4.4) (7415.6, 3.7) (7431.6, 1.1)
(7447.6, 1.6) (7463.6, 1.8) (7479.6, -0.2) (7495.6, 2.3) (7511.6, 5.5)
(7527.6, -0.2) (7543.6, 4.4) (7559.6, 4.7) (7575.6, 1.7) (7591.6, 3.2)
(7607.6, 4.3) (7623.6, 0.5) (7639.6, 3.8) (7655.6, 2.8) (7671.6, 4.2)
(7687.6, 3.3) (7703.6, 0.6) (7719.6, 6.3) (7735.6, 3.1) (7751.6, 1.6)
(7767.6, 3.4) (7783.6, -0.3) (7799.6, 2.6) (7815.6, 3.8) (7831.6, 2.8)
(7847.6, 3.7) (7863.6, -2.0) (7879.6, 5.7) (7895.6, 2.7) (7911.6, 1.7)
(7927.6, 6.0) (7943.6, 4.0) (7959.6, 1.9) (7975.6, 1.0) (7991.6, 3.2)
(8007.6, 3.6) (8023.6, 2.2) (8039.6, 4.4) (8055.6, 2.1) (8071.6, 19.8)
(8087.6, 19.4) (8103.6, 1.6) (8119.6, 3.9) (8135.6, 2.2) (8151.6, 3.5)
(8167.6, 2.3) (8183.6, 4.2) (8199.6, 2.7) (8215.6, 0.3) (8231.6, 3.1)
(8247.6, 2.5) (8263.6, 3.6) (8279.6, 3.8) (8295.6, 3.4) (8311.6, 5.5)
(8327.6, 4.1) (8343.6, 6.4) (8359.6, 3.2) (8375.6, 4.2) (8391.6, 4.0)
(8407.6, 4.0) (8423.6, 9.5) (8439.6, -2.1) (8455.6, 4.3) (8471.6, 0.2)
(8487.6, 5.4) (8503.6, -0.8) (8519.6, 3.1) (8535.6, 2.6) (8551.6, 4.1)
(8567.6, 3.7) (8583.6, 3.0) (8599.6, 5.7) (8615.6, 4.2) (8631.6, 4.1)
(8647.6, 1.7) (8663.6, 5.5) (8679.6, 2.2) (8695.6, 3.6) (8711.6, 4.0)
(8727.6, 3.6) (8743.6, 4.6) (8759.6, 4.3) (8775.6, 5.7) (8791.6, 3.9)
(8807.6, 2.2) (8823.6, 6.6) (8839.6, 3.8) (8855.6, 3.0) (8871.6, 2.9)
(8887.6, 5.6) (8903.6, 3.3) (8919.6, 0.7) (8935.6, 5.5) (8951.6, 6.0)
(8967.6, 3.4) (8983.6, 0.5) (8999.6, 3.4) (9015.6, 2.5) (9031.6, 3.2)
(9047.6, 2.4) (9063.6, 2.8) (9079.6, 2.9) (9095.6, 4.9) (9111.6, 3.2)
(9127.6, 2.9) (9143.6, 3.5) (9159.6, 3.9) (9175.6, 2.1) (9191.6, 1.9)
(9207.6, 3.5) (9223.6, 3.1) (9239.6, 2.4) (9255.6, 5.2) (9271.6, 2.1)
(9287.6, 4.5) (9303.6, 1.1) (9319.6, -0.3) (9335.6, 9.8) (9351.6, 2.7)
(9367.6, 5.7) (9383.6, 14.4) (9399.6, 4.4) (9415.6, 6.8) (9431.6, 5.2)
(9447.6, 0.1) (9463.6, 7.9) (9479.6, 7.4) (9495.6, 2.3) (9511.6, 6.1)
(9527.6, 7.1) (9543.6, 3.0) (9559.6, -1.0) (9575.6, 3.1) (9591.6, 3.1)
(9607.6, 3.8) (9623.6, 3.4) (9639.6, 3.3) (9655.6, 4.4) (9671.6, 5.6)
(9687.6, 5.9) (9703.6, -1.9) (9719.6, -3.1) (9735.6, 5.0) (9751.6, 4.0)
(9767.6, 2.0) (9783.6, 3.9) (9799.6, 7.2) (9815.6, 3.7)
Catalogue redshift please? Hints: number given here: 1.167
